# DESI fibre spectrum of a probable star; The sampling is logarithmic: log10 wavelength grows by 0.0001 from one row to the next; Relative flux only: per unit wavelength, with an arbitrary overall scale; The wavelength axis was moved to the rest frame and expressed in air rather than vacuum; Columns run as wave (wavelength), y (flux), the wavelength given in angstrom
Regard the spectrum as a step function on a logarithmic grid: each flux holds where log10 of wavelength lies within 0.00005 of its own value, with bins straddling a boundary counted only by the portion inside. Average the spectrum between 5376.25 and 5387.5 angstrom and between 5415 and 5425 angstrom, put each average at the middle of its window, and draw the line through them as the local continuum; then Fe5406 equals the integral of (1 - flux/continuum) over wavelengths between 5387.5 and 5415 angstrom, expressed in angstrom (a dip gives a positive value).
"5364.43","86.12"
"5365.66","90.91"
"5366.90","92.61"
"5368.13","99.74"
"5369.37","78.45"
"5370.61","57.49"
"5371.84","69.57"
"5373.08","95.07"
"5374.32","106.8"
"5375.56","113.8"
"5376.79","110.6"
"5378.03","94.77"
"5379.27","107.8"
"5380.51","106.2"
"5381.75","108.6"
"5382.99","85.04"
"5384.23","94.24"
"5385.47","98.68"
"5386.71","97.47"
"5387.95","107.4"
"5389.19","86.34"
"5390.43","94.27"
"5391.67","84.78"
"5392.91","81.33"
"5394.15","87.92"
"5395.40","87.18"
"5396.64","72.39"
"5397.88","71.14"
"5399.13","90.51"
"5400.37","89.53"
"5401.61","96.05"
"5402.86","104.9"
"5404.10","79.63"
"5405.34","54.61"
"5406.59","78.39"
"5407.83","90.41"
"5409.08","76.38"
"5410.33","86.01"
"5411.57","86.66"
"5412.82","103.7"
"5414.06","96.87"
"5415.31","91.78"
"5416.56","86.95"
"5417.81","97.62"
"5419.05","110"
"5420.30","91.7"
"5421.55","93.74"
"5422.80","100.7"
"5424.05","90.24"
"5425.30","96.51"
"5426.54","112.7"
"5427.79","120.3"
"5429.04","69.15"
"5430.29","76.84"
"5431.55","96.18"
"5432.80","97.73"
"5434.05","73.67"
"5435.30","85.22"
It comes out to 3.2 angstrom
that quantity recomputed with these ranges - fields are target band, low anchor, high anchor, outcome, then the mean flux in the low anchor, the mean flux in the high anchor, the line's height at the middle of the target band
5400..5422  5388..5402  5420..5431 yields 0.3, 86.3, 94.7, 90.7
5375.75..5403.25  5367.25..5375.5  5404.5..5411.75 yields -3.7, 86.7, 78.3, 82.6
